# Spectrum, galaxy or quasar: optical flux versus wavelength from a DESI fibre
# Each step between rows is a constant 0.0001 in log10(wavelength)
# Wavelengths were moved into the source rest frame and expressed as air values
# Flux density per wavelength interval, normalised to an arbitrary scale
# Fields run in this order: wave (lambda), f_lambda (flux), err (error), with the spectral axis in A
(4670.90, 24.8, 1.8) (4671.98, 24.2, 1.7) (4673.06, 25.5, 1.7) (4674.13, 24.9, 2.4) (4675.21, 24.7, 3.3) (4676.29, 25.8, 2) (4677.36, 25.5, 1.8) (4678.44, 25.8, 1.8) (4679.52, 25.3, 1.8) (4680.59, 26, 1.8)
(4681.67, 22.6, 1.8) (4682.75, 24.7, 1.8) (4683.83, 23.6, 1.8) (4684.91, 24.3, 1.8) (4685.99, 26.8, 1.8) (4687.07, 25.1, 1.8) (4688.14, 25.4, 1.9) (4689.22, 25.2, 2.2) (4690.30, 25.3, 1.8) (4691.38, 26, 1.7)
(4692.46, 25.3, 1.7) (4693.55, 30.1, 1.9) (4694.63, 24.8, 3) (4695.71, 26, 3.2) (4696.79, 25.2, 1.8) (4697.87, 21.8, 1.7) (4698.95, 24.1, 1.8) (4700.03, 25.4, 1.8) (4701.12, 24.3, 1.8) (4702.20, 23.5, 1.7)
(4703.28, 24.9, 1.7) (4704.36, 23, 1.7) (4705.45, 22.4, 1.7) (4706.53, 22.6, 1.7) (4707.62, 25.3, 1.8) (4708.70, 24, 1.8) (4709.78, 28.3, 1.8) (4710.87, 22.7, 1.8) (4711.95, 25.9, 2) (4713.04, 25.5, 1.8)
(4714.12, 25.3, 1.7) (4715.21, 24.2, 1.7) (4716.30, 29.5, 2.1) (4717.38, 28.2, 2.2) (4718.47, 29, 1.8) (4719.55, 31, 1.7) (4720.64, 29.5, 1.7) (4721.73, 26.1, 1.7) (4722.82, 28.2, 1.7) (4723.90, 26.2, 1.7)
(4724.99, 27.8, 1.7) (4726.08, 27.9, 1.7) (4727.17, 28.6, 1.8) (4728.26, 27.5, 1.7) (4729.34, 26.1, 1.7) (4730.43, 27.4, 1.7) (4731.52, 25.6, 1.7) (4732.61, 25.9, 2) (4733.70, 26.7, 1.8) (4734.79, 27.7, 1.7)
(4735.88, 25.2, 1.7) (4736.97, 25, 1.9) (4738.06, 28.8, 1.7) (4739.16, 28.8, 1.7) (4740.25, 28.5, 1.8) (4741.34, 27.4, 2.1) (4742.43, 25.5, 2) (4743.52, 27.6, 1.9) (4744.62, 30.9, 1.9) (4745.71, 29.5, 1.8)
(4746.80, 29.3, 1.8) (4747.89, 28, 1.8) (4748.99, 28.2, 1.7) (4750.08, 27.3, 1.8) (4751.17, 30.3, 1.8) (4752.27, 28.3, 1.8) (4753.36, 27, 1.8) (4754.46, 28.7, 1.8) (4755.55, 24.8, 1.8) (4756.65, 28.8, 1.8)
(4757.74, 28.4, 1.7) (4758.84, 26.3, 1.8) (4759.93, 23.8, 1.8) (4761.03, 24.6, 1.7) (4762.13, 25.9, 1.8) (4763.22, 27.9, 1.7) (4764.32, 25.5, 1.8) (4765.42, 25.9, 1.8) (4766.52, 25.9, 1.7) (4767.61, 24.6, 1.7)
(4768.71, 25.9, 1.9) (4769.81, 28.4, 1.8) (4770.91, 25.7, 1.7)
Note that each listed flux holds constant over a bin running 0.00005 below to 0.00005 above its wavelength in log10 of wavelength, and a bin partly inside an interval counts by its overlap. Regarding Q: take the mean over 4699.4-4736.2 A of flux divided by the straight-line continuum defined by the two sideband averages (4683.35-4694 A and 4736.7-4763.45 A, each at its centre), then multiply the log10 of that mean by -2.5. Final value 0.02 mag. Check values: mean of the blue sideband 25.7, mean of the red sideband 27.6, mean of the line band 26.2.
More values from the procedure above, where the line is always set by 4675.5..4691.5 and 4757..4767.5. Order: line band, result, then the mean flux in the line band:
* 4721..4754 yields -0.07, 27.6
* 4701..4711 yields 0.05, 24.2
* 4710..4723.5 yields -0.07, 27.1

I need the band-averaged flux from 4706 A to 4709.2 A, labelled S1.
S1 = 24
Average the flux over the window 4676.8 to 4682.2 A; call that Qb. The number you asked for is 25.1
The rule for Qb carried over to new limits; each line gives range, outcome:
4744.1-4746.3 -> 30.2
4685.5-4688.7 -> 25.8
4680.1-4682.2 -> 24.2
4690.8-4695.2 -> 26.5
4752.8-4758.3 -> 27.5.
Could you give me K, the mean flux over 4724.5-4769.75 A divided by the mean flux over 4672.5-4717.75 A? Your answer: 1.08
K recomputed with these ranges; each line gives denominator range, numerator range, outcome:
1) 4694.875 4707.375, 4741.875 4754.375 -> 1.18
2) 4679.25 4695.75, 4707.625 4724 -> 1.06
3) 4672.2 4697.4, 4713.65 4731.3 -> 1.09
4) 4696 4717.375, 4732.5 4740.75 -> 1.10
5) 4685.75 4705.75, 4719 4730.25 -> 1.12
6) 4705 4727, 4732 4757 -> 1.04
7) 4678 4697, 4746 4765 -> 1.07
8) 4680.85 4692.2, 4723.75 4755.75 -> 1.11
